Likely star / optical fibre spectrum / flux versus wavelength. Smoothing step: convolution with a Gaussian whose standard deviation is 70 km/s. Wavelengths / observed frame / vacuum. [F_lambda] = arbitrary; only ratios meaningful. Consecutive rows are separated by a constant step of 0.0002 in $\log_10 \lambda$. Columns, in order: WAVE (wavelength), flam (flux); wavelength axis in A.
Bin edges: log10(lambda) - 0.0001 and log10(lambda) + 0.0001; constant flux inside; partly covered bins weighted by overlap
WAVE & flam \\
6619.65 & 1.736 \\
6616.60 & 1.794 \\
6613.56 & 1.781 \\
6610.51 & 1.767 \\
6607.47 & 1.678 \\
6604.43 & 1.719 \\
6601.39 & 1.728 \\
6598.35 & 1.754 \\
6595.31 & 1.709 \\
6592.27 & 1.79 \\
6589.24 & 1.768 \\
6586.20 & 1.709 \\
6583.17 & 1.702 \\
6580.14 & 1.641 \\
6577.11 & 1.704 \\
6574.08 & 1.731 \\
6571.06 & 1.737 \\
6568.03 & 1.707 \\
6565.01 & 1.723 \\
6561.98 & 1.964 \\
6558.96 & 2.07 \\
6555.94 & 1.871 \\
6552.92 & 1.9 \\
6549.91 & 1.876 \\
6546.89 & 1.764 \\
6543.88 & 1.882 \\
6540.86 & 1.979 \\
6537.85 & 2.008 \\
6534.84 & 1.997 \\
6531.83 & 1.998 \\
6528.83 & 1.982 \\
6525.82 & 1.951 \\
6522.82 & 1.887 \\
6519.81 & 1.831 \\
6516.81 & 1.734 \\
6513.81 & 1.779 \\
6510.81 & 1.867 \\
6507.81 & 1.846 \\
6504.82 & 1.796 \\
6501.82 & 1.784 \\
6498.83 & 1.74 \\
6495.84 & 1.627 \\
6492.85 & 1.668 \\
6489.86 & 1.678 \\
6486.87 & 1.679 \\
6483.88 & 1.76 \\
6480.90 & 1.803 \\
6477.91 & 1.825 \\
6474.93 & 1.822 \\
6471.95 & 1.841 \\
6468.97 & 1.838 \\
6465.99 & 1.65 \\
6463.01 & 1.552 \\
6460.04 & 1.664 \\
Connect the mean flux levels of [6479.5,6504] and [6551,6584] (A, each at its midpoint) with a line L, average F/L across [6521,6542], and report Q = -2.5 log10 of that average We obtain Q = -0.12 mag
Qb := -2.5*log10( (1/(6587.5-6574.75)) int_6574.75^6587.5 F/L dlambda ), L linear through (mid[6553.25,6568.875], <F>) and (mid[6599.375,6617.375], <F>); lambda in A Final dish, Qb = 0.08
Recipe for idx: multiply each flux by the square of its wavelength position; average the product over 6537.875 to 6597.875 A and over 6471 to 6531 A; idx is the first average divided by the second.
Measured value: 1.02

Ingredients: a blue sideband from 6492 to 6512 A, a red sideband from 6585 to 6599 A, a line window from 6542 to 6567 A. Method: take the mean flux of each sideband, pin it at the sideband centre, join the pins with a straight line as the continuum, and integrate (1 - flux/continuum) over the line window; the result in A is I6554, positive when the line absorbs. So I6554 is -1.8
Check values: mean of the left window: 1.76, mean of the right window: 1.75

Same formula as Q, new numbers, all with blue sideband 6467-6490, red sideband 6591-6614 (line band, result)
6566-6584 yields 0.027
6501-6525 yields -0.030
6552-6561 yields -0.115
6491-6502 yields 0.051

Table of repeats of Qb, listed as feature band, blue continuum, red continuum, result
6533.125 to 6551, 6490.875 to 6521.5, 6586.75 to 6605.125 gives -0.10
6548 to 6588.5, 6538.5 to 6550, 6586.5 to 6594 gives 0.02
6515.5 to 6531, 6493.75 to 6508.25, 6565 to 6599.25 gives -0.09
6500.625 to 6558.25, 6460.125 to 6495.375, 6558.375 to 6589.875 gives -0.08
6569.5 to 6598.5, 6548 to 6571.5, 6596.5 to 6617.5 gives 0.05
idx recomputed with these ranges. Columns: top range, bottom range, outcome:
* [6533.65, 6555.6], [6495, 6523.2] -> 1.08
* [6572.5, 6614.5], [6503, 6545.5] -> 0.93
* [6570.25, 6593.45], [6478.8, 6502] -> 1.03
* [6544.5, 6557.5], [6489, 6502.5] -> 1.11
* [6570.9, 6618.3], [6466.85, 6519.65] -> 1.01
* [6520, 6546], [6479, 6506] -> 1.14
